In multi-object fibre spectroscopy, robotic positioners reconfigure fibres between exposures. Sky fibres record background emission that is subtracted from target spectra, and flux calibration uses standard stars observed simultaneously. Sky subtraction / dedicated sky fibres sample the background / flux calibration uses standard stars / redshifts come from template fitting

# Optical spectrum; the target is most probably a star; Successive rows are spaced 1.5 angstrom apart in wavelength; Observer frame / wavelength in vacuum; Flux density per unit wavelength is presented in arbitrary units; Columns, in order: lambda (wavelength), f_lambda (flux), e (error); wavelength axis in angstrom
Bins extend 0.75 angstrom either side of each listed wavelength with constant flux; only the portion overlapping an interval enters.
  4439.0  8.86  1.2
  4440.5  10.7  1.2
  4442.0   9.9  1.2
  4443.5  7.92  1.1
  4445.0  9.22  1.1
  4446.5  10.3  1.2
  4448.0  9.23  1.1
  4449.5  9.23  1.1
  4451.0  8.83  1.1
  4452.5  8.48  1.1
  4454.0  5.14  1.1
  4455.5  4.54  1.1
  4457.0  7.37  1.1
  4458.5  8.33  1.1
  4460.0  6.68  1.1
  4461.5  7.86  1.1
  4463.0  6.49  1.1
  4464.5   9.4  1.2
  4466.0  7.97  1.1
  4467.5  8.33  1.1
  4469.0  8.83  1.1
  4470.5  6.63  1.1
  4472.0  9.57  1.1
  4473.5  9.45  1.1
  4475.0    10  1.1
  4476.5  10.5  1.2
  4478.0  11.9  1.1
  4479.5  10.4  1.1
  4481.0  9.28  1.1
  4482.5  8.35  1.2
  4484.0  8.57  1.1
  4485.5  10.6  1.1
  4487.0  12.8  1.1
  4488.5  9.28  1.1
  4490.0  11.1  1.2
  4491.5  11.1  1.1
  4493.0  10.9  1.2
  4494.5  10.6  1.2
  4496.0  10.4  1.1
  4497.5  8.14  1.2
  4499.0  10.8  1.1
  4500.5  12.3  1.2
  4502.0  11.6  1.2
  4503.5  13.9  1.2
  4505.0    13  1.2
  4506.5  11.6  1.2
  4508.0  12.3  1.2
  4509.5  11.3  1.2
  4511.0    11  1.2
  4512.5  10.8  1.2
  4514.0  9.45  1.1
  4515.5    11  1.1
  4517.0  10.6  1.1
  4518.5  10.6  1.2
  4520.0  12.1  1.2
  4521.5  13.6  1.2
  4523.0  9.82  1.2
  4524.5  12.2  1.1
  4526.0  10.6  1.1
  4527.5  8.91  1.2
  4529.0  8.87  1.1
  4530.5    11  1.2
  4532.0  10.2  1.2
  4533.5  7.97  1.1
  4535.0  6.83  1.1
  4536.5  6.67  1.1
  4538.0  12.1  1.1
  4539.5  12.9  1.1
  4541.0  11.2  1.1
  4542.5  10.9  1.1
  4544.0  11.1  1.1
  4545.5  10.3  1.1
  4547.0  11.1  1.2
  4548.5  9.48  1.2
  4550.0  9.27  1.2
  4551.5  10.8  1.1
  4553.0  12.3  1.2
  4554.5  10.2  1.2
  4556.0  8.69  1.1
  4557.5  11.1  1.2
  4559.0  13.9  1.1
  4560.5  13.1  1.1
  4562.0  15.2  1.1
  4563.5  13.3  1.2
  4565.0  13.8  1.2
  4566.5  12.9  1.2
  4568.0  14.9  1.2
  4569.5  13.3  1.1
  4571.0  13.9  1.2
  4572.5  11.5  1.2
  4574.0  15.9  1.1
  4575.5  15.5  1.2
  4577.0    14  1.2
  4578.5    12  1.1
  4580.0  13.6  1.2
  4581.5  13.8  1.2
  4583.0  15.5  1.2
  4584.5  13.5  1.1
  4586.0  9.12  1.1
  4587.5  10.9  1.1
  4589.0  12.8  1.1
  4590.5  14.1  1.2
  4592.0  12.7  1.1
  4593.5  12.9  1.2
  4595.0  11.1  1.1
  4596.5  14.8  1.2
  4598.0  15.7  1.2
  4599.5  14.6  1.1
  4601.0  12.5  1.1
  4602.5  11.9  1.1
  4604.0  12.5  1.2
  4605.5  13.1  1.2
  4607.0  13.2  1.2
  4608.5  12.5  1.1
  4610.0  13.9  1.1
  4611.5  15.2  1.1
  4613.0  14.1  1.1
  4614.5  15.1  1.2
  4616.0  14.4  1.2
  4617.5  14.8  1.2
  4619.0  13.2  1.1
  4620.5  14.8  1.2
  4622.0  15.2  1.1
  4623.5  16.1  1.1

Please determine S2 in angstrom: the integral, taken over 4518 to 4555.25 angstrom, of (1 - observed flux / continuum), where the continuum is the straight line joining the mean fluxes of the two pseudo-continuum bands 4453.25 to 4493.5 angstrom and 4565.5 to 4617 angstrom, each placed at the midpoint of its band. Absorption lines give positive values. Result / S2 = 3.0 angstrom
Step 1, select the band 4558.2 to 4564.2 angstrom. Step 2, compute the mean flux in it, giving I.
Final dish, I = 13.9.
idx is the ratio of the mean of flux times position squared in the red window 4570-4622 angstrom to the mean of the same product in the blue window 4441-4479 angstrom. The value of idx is 1.69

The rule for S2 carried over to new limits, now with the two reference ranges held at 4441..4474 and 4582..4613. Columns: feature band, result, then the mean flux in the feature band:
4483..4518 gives -4.62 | 11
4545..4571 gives -0.60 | 12.1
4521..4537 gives 1.51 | 9.68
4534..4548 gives 1.09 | 10.3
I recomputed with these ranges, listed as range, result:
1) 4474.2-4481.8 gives 10.4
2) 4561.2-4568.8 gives 14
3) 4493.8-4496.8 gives 10.5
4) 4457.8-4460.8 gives 7.5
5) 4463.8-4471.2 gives 8.23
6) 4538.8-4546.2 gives 11.3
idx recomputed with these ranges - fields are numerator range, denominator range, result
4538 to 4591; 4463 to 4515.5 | 1.25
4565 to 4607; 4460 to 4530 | 1.35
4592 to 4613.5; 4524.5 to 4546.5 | 1.37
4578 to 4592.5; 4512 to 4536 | 1.29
